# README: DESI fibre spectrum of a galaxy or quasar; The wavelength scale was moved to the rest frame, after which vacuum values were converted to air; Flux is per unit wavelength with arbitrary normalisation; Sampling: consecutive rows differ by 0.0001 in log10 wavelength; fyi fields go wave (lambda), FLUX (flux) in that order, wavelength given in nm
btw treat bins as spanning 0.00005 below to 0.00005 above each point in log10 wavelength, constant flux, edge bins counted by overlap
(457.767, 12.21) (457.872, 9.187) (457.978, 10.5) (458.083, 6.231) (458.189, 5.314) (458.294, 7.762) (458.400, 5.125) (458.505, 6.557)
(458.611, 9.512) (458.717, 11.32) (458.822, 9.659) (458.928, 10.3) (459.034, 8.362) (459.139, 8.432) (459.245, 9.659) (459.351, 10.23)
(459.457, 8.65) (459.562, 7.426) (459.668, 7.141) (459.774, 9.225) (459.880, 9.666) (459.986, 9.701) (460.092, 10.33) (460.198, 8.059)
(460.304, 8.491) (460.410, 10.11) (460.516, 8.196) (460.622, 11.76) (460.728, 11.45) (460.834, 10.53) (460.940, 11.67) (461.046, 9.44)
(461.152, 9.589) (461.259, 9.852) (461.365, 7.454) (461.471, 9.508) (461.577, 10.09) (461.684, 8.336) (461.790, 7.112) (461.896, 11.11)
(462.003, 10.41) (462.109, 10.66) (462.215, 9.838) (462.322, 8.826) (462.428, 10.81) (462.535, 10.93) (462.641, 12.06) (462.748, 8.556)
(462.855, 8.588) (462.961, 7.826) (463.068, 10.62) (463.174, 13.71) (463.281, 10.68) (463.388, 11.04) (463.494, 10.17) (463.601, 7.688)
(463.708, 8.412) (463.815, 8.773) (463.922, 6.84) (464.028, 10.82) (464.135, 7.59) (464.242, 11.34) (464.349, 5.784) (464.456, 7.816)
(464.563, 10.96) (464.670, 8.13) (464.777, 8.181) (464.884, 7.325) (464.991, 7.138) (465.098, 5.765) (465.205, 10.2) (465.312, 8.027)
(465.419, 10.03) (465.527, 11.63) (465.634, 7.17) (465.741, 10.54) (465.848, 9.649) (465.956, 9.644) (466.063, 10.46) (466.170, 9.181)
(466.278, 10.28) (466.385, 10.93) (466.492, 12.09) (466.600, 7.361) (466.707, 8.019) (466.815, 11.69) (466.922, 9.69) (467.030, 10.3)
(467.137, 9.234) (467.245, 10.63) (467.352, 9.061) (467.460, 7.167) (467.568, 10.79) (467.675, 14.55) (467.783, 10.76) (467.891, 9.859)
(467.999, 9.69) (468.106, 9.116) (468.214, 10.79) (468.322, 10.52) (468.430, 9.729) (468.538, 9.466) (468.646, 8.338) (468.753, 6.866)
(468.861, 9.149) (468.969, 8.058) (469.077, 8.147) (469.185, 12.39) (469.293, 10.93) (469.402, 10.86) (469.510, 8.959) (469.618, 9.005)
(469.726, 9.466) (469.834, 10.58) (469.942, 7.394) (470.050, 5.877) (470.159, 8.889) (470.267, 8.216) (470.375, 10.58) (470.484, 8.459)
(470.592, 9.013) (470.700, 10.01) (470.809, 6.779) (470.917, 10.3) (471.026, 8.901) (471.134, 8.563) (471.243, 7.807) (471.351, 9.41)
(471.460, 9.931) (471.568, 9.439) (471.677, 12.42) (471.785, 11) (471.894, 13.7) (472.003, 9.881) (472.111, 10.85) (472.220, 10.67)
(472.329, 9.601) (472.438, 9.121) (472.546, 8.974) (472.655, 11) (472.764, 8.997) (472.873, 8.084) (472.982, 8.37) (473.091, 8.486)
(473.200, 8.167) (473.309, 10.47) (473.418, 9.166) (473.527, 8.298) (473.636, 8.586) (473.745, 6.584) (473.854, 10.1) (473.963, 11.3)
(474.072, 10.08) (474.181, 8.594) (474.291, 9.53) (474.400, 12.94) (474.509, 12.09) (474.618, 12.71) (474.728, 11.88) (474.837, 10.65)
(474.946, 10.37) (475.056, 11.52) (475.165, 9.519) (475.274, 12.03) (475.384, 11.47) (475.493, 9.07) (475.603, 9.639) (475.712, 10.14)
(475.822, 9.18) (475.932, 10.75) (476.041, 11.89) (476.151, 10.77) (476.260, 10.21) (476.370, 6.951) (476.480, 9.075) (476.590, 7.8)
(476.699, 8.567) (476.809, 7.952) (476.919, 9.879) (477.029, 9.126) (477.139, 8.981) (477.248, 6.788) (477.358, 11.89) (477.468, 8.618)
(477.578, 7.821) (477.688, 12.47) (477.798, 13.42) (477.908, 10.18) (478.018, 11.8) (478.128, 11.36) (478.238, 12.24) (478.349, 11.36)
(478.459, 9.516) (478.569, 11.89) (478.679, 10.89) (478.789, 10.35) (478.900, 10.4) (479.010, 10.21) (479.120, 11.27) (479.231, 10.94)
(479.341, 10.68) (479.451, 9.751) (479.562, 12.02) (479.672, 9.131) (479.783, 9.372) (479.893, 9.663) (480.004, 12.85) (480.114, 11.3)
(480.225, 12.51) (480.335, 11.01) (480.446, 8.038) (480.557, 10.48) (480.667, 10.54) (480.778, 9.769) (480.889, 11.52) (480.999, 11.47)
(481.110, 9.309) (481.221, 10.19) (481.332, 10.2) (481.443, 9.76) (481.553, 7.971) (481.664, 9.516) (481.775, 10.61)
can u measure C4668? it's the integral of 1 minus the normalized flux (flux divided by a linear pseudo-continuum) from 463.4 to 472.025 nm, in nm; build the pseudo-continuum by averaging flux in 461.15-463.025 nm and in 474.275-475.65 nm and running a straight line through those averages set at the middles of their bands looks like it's 0.70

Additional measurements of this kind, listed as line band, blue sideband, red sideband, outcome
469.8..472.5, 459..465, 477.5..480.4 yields 0.19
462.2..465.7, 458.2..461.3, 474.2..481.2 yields 0.11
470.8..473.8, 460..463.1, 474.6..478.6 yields 0.19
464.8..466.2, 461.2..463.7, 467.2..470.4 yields 0.10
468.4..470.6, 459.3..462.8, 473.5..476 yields 0.22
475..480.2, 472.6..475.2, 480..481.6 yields -0.06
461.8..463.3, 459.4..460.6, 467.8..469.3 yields -0.19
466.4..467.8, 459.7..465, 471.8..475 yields -0.06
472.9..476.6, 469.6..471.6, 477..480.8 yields -0.10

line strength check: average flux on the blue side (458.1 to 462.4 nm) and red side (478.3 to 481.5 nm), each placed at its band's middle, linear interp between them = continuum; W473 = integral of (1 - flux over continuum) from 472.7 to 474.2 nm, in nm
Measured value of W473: 0.17 nm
